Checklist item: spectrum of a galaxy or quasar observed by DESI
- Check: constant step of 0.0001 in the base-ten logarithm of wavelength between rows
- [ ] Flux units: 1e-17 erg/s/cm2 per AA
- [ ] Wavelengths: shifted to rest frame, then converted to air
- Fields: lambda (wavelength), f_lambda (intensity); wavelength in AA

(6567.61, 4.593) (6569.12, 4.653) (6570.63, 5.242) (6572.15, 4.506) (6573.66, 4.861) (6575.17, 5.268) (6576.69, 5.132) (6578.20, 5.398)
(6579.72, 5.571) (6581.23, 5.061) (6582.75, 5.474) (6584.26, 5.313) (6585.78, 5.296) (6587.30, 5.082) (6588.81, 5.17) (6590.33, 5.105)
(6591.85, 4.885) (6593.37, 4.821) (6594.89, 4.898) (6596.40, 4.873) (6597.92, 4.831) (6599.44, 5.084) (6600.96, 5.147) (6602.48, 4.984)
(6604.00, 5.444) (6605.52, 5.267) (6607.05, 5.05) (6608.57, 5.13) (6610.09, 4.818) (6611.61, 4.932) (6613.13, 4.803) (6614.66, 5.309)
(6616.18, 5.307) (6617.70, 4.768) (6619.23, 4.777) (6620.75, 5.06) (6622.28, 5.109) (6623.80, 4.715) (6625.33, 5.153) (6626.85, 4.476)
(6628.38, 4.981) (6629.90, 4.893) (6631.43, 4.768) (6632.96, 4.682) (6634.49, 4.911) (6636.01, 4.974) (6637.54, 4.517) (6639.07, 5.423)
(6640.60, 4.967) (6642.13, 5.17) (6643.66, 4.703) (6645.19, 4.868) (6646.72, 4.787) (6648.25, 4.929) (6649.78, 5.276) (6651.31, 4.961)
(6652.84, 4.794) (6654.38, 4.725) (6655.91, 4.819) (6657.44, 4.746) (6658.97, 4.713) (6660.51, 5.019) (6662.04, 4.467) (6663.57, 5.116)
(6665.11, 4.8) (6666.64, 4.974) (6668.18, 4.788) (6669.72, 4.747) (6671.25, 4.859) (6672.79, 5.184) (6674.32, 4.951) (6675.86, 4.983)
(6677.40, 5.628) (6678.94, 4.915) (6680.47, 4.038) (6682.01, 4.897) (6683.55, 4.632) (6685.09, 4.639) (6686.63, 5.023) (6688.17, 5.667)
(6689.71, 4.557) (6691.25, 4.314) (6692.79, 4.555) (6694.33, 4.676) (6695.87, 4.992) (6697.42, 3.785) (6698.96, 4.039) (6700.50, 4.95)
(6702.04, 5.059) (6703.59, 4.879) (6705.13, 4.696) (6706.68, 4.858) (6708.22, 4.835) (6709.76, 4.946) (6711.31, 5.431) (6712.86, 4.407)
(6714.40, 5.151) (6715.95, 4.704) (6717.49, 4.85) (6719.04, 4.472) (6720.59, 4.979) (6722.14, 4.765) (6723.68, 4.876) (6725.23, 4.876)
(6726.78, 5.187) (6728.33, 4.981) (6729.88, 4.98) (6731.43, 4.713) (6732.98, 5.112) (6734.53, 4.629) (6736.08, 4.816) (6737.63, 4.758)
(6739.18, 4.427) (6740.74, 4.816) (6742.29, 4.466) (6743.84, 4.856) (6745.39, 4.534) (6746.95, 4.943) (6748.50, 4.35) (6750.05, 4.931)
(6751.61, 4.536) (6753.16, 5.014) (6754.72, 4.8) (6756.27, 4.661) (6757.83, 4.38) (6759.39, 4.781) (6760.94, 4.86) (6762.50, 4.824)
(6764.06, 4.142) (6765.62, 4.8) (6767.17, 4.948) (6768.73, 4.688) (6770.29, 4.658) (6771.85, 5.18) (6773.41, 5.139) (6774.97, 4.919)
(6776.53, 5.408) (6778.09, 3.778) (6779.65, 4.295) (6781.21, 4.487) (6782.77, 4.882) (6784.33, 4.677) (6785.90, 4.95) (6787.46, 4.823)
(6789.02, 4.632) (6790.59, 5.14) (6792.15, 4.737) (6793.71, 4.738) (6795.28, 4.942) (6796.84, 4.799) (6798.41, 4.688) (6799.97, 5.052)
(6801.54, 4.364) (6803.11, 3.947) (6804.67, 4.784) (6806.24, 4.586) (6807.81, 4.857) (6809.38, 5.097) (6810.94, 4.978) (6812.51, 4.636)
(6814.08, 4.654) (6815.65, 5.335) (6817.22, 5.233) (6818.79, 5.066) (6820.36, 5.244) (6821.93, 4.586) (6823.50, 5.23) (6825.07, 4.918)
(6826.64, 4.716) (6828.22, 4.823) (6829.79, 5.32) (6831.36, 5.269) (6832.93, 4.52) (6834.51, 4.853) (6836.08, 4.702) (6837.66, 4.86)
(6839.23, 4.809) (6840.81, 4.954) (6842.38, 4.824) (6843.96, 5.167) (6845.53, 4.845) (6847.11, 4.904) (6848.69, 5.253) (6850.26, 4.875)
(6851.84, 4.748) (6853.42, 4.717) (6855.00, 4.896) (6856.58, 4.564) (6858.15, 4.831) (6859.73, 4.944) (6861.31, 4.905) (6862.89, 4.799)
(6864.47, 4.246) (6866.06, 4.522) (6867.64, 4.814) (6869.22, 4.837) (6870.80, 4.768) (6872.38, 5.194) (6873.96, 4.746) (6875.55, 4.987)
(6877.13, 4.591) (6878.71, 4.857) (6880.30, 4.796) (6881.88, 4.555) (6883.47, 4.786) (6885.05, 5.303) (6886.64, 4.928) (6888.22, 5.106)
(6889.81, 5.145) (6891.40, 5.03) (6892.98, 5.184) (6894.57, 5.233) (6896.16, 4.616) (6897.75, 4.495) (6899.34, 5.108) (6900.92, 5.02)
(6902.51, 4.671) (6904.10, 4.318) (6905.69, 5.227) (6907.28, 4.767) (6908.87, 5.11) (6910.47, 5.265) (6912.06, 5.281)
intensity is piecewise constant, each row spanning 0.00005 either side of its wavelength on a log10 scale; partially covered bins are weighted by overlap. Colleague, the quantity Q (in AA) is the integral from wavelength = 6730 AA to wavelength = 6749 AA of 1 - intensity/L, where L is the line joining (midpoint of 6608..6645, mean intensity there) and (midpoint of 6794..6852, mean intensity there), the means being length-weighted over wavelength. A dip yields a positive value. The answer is 0.7 AA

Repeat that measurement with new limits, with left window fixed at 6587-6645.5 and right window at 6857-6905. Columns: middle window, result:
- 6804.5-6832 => -0.5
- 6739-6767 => 1.3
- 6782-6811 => 0.7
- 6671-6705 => 1.1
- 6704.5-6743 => 0.7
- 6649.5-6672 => 0.5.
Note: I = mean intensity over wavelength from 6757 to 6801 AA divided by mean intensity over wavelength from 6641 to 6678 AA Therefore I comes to 1.0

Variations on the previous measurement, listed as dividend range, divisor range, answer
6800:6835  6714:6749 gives 1.02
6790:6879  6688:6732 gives 1.01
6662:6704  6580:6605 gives 0.94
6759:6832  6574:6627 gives 0.95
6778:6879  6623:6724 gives 1.00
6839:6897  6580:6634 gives 0.97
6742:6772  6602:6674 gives 0.96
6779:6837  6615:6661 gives 0.98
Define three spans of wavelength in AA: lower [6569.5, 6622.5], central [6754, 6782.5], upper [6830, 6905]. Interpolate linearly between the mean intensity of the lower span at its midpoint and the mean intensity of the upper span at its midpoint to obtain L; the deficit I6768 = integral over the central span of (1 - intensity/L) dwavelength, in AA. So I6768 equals 1.3 AA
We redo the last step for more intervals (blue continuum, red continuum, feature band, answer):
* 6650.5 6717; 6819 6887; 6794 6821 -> 0.1 AA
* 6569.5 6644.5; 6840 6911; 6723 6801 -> 2.6 AA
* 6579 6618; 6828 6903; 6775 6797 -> 0.9 AA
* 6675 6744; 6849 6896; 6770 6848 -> -0.1 AA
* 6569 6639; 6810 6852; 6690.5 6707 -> 1.2 AA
